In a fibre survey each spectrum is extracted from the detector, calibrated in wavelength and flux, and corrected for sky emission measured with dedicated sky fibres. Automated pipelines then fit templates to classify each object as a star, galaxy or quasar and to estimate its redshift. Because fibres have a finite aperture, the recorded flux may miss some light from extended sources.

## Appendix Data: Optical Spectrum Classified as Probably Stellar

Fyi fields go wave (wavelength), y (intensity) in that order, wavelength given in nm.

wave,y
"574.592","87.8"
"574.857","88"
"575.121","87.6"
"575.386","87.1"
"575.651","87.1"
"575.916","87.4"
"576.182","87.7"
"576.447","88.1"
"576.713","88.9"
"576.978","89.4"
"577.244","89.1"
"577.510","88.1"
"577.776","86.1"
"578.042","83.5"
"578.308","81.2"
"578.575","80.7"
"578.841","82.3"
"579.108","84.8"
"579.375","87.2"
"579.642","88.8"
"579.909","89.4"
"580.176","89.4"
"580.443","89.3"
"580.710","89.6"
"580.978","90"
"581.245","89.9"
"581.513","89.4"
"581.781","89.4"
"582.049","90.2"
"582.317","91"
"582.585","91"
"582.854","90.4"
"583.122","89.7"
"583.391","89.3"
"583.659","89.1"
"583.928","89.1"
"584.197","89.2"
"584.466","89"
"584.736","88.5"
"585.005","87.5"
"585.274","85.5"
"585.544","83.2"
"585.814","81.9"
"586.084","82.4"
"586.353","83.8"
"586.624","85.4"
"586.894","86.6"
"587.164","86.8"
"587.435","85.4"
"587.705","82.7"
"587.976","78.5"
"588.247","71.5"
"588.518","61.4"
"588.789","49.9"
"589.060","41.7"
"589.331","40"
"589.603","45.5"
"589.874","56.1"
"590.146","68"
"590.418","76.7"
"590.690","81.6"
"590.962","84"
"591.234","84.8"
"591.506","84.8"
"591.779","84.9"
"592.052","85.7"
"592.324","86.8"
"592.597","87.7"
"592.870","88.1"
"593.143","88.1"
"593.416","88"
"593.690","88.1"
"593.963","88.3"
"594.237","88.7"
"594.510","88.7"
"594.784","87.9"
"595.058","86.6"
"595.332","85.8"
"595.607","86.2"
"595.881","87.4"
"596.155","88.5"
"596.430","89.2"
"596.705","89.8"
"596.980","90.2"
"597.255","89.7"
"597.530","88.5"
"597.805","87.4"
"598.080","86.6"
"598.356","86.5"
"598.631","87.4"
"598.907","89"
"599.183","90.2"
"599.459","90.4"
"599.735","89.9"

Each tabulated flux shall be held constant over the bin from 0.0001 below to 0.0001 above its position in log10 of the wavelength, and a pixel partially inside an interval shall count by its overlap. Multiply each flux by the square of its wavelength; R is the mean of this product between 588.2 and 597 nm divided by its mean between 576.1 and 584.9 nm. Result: 0.93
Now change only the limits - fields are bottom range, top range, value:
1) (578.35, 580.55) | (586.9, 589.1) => 0.86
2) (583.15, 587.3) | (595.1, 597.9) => 1.06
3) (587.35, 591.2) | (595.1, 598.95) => 1.36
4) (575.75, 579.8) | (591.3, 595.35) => 1.07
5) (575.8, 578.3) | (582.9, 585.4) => 1.04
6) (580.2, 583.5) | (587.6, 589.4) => 0.70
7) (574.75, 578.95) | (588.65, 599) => 1.00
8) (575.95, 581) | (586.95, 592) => 0.84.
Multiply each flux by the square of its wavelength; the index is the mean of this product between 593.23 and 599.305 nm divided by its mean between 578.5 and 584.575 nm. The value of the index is 1.04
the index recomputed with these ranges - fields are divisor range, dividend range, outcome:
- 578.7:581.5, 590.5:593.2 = 1.01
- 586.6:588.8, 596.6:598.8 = 1.18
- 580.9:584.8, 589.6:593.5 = 0.92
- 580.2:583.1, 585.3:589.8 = 0.81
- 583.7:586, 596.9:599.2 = 1.06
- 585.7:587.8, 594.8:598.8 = 1.08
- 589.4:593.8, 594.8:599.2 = 1.13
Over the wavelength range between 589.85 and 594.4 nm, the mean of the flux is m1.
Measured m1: 83.7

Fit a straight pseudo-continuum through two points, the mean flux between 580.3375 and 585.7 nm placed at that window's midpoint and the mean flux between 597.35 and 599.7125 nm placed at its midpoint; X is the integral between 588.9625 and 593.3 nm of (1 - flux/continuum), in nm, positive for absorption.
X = 0.697 nm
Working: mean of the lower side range 89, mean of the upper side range 88.4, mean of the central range 74.4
